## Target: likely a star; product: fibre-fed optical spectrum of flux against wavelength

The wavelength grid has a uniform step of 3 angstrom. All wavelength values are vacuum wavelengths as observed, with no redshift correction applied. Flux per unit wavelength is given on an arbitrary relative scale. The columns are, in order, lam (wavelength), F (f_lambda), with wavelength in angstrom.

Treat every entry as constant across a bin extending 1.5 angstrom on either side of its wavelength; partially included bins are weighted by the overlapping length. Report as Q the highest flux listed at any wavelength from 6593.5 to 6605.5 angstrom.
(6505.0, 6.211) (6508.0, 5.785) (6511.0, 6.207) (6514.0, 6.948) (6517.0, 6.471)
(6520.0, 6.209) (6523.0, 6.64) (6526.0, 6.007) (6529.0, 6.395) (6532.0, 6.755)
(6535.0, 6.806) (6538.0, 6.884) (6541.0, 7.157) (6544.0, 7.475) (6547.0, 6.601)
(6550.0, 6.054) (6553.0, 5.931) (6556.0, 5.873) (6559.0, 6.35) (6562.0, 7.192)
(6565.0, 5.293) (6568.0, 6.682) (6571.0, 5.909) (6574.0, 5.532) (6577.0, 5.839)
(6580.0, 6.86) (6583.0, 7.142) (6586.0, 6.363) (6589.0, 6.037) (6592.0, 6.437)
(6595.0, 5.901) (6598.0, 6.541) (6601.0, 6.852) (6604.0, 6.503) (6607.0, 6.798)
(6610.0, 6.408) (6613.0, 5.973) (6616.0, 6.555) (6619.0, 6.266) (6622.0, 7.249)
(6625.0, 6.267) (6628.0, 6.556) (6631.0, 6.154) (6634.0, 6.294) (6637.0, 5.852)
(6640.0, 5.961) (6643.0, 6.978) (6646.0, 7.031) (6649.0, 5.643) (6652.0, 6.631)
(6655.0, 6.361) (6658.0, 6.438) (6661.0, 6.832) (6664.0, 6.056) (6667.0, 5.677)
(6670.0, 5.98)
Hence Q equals 6.852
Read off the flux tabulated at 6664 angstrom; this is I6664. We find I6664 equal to 6.056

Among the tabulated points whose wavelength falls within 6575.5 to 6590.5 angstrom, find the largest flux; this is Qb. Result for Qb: 7.142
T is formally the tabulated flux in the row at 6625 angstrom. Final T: 6.267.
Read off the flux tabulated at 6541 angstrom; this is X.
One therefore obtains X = 7.157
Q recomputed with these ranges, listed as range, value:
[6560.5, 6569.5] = 7.192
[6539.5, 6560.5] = 7.475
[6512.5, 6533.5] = 6.948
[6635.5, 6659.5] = 7.031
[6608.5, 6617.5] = 6.555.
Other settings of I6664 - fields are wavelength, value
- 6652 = 6.631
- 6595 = 5.901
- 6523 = 6.64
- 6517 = 6.471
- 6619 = 6.266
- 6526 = 6.007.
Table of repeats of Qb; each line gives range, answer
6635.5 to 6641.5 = 5.961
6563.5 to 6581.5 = 6.86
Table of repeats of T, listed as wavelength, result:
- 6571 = 5.909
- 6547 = 6.601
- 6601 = 6.852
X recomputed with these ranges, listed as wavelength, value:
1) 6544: 7.475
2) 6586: 6.363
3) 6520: 6.209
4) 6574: 5.532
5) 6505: 6.211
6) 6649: 5.643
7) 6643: 6.978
